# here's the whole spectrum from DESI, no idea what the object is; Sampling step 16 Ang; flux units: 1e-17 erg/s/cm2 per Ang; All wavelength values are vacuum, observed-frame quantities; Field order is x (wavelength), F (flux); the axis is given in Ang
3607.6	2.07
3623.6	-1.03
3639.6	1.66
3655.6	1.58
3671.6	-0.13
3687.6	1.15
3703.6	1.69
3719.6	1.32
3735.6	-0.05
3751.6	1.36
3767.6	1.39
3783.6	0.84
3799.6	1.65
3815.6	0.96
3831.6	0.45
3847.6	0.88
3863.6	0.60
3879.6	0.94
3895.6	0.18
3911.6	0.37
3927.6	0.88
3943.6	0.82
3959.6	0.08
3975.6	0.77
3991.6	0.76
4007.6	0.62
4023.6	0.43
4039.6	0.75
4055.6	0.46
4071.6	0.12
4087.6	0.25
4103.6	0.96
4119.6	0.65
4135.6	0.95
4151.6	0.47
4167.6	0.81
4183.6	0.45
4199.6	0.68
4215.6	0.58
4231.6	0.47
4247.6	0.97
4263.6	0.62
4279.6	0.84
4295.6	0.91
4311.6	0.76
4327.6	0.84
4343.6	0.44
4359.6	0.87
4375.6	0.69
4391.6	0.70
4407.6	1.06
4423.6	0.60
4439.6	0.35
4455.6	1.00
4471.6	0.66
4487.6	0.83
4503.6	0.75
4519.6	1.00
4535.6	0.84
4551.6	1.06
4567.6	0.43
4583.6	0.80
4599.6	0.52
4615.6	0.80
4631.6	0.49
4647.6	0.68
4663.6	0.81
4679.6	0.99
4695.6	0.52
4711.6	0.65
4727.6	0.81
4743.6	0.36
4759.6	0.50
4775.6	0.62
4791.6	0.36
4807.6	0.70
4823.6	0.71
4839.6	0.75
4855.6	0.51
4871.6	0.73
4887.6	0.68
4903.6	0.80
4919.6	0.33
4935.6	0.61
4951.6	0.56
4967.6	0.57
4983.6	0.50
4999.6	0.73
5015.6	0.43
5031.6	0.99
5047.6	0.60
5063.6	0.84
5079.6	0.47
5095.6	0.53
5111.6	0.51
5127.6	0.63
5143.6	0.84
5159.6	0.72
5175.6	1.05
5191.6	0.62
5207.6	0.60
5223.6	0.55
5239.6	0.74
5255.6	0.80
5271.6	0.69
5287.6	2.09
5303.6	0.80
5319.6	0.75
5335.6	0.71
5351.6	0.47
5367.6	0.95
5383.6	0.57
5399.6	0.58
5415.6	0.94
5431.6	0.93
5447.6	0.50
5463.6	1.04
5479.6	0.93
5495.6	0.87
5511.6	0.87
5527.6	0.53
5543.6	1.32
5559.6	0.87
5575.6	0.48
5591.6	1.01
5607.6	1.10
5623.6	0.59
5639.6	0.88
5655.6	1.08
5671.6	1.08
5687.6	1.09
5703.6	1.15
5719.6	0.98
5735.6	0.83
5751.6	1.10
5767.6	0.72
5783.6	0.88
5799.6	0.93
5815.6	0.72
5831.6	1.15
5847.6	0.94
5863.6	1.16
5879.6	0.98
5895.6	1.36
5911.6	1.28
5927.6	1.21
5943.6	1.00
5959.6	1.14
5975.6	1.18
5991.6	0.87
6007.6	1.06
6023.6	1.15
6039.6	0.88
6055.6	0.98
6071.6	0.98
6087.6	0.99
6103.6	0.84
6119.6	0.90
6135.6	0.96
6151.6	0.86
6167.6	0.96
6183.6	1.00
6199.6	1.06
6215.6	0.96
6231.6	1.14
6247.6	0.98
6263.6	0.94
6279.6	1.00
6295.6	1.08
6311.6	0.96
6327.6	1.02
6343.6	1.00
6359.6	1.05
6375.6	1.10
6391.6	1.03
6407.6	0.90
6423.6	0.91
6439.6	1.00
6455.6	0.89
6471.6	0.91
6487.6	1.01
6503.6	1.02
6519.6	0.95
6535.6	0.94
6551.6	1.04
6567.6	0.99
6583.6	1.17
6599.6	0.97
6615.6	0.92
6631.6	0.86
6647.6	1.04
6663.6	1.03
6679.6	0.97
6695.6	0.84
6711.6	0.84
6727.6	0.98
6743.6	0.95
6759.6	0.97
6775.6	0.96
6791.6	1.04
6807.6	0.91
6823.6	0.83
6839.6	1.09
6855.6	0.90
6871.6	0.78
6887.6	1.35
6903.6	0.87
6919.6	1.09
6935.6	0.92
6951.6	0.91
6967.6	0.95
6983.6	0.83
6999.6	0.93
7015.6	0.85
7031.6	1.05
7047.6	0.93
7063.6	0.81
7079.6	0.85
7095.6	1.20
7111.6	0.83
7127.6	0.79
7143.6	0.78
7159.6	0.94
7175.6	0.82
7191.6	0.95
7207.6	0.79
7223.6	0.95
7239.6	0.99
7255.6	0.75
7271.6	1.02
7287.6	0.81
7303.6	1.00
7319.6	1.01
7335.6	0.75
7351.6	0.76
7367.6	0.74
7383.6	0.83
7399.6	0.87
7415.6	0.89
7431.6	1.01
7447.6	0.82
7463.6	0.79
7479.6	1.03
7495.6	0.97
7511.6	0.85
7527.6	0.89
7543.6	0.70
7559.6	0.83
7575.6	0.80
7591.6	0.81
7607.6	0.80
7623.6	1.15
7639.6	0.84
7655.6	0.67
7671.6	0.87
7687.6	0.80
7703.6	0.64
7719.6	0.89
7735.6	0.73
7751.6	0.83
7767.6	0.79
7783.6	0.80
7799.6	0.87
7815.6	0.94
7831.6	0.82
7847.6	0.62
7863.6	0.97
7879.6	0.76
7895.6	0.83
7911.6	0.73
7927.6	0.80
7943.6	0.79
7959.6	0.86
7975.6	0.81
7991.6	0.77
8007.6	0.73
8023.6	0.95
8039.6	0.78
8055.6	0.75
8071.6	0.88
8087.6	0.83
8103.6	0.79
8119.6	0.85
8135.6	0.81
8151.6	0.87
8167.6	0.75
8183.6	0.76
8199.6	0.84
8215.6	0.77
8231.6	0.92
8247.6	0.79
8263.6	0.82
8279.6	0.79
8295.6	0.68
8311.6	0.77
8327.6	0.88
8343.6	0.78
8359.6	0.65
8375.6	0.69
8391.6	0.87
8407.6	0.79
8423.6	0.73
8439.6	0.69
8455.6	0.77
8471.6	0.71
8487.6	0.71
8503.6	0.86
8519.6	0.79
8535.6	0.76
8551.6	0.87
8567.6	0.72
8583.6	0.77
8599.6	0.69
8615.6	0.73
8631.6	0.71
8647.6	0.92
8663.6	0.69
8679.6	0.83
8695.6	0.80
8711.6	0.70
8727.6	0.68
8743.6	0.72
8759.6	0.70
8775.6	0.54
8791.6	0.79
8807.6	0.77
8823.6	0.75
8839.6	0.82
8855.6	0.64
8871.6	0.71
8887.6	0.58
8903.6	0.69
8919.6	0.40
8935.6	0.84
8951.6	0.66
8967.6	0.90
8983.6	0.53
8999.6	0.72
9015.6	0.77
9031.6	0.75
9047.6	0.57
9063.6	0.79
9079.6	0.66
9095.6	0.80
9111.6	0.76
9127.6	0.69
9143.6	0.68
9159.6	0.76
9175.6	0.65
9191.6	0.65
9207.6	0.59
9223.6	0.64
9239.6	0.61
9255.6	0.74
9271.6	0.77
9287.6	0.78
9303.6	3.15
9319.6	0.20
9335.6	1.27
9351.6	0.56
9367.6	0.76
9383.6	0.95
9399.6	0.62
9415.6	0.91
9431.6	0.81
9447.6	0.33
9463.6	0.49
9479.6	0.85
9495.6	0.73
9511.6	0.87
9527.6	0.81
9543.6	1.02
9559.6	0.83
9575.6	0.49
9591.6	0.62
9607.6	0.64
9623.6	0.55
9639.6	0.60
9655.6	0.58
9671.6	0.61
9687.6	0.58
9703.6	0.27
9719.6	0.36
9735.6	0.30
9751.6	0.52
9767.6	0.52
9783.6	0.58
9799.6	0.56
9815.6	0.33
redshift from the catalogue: 0.42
